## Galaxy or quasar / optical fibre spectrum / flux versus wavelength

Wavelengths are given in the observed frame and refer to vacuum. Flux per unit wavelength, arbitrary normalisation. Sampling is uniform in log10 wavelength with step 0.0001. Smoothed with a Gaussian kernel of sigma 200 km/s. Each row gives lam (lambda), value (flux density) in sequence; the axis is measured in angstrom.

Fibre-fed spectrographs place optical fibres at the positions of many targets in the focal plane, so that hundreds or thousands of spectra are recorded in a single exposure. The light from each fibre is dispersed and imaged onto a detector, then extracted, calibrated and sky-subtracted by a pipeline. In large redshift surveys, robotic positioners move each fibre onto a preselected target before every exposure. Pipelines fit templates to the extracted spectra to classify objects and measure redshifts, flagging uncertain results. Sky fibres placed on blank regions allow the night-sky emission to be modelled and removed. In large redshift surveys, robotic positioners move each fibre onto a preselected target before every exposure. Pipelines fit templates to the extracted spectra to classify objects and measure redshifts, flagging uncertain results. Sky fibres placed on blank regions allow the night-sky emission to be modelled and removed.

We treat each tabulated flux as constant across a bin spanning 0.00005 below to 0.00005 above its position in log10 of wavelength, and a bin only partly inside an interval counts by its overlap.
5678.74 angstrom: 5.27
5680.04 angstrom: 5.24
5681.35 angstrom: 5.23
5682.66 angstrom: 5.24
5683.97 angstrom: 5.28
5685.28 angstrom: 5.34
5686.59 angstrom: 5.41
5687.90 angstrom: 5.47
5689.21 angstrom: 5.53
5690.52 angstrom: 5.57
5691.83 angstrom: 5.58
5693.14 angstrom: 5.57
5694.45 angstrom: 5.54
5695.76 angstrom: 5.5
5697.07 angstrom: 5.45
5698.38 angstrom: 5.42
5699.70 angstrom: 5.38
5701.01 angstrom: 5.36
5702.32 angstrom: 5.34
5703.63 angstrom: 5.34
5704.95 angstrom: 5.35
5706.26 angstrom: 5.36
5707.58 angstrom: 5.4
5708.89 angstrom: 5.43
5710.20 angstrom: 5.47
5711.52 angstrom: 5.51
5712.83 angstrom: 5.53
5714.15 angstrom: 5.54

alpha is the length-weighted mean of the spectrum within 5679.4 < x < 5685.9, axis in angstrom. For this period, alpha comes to 5.26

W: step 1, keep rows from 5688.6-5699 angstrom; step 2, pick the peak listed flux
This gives 5.58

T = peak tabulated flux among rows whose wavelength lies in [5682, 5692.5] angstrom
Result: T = 5.58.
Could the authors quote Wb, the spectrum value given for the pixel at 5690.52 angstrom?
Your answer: 5.57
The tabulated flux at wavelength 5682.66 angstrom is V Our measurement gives 5.24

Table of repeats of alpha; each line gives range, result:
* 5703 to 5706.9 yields 5.35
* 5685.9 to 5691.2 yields 5.49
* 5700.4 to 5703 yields 5.36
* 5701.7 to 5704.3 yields 5.33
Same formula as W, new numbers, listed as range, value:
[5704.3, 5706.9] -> 5.36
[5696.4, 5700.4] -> 5.45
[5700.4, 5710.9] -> 5.47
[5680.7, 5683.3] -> 5.24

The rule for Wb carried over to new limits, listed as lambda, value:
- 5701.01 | 5.36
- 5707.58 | 5.4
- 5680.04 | 5.24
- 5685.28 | 5.34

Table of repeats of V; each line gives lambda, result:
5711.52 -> 5.51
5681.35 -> 5.23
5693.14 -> 5.57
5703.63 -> 5.34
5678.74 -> 5.27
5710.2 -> 5.47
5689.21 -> 5.53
